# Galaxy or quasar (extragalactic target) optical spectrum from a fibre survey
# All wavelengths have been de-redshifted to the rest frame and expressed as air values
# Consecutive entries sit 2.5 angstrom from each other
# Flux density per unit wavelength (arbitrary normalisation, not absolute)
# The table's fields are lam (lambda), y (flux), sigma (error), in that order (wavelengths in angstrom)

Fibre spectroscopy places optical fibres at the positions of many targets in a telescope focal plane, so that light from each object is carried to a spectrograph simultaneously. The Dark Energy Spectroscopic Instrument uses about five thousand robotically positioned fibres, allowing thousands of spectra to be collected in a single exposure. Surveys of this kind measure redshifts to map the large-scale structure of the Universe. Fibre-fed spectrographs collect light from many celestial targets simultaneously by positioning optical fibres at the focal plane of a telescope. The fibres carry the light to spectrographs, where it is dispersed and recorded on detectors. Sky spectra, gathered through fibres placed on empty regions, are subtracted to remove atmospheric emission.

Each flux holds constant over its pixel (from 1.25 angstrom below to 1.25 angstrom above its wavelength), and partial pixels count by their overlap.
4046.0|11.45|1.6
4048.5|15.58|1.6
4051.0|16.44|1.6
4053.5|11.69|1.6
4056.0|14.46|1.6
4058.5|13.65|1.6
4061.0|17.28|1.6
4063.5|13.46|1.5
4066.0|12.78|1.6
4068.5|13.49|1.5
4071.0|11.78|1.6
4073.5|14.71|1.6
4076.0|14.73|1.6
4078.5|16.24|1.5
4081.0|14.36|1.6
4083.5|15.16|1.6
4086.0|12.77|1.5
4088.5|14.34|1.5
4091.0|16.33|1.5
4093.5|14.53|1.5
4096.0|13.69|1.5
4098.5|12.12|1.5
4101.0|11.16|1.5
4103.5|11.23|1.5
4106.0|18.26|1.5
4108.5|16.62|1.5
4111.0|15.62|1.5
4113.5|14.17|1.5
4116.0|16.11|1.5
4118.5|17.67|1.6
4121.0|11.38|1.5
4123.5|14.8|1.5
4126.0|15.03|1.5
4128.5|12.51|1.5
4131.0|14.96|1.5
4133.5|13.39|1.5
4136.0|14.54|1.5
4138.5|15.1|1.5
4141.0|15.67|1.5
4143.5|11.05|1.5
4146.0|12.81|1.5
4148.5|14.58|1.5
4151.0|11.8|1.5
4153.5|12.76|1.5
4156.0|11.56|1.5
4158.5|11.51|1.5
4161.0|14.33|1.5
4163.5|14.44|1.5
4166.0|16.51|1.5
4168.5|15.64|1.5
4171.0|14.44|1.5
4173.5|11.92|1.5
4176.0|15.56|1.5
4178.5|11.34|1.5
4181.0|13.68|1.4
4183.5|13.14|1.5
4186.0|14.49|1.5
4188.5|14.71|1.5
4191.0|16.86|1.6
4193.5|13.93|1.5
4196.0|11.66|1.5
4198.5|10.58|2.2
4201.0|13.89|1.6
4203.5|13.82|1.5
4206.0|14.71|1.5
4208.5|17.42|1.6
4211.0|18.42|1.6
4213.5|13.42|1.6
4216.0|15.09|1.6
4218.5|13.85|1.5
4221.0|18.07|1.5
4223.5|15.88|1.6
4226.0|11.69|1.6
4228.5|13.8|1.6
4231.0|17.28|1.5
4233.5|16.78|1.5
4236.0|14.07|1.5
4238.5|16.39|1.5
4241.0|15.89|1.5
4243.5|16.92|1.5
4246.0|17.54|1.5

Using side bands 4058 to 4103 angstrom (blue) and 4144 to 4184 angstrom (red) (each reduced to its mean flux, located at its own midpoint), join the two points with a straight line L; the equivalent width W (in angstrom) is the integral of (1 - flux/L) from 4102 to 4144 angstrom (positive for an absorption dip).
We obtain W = -2.8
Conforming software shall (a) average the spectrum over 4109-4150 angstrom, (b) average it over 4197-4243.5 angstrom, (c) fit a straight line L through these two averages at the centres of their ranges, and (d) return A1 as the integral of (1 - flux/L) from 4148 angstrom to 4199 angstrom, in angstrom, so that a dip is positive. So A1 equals 3.8 angstrom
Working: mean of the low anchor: 14.4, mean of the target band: 13.6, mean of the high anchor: 15.1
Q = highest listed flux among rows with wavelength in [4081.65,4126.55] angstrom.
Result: 18.26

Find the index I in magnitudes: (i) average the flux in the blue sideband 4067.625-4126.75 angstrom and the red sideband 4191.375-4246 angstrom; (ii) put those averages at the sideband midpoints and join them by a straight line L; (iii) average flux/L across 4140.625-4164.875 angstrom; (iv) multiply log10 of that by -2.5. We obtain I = 0.14 mag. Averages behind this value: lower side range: 14.4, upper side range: 15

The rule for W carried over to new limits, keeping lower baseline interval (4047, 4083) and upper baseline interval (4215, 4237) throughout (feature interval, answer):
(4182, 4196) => 0.6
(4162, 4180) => 0.8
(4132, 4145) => 0.7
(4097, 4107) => 1.0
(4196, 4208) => 1.4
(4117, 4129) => 0.2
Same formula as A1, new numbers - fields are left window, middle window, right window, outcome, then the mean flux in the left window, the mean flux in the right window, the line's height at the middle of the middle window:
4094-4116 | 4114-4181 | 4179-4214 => 1.7 angstrom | 14.2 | 14.3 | 14.3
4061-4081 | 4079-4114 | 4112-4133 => 0.0 angstrom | 14.1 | 14.5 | 14.3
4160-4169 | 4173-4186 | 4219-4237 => 1.6 angstrom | 15.2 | 15.3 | 15.2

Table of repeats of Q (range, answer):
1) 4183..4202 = 16.86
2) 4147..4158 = 14.58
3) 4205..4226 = 18.42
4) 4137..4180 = 16.51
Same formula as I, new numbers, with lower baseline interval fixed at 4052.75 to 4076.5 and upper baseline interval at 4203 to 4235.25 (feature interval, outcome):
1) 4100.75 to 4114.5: -0.037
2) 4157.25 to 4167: 0.052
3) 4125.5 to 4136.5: 0.039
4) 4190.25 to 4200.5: 0.157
